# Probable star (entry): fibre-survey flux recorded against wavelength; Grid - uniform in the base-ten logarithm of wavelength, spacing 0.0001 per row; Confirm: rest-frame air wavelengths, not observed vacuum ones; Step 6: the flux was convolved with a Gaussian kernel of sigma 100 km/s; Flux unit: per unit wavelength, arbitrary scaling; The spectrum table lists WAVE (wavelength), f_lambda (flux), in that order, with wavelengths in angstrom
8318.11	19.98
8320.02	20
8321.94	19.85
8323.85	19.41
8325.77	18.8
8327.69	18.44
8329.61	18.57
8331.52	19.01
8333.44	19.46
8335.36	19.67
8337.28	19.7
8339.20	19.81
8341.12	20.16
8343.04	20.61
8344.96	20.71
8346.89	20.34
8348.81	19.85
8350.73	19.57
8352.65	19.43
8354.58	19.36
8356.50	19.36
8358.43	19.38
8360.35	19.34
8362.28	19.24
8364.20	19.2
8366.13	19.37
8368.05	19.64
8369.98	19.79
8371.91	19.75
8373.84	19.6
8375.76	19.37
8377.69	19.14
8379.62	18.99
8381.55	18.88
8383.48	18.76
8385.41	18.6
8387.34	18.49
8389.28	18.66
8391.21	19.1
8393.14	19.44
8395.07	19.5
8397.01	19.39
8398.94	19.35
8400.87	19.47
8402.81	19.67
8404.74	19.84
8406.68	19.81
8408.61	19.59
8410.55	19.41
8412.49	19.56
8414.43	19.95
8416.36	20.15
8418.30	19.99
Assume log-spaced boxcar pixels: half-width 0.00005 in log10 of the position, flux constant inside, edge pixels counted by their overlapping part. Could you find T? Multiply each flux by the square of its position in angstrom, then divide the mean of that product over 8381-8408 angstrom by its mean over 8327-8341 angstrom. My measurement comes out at 1.0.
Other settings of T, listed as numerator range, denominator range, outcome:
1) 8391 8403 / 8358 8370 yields 1.01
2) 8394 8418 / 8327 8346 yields 1.02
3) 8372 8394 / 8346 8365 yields 0.98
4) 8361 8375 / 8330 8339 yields 1.01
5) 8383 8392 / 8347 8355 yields 0.96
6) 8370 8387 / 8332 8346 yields 0.97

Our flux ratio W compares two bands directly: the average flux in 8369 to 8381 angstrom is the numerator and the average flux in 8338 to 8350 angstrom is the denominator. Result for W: 1.0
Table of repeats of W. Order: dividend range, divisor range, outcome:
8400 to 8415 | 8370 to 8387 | 1.03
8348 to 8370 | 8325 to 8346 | 0.99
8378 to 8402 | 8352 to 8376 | 0.98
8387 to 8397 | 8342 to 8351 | 0.94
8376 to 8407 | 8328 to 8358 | 0.98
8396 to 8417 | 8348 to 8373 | 1.01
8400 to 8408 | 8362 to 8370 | 1.01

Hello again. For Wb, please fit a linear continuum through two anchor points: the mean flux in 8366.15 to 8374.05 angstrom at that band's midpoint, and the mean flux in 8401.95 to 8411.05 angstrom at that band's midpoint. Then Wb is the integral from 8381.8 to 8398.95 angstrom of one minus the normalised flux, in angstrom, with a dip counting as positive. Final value 0.6 angstrom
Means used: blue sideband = 19.7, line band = 19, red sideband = 19.7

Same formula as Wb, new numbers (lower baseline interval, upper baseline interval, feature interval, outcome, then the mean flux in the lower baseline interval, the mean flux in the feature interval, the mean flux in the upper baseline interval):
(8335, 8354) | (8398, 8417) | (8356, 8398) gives 1.26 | 20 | 19.2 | 19.7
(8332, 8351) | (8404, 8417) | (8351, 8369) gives 0.49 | 20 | 19.4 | 19.7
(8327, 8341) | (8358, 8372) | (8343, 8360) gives -0.35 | 19.3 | 19.8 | 19.5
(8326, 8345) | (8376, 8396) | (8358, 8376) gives -0.28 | 19.5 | 19.5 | 19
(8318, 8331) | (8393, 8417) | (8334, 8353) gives -0.64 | 19.3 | 20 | 19.6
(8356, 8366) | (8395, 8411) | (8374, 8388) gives 0.35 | 19.3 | 19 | 19.6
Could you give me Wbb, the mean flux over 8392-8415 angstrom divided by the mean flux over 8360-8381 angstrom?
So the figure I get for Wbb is 1.01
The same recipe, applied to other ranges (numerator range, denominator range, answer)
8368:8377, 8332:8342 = 0.99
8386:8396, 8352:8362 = 0.98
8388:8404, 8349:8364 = 1.00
